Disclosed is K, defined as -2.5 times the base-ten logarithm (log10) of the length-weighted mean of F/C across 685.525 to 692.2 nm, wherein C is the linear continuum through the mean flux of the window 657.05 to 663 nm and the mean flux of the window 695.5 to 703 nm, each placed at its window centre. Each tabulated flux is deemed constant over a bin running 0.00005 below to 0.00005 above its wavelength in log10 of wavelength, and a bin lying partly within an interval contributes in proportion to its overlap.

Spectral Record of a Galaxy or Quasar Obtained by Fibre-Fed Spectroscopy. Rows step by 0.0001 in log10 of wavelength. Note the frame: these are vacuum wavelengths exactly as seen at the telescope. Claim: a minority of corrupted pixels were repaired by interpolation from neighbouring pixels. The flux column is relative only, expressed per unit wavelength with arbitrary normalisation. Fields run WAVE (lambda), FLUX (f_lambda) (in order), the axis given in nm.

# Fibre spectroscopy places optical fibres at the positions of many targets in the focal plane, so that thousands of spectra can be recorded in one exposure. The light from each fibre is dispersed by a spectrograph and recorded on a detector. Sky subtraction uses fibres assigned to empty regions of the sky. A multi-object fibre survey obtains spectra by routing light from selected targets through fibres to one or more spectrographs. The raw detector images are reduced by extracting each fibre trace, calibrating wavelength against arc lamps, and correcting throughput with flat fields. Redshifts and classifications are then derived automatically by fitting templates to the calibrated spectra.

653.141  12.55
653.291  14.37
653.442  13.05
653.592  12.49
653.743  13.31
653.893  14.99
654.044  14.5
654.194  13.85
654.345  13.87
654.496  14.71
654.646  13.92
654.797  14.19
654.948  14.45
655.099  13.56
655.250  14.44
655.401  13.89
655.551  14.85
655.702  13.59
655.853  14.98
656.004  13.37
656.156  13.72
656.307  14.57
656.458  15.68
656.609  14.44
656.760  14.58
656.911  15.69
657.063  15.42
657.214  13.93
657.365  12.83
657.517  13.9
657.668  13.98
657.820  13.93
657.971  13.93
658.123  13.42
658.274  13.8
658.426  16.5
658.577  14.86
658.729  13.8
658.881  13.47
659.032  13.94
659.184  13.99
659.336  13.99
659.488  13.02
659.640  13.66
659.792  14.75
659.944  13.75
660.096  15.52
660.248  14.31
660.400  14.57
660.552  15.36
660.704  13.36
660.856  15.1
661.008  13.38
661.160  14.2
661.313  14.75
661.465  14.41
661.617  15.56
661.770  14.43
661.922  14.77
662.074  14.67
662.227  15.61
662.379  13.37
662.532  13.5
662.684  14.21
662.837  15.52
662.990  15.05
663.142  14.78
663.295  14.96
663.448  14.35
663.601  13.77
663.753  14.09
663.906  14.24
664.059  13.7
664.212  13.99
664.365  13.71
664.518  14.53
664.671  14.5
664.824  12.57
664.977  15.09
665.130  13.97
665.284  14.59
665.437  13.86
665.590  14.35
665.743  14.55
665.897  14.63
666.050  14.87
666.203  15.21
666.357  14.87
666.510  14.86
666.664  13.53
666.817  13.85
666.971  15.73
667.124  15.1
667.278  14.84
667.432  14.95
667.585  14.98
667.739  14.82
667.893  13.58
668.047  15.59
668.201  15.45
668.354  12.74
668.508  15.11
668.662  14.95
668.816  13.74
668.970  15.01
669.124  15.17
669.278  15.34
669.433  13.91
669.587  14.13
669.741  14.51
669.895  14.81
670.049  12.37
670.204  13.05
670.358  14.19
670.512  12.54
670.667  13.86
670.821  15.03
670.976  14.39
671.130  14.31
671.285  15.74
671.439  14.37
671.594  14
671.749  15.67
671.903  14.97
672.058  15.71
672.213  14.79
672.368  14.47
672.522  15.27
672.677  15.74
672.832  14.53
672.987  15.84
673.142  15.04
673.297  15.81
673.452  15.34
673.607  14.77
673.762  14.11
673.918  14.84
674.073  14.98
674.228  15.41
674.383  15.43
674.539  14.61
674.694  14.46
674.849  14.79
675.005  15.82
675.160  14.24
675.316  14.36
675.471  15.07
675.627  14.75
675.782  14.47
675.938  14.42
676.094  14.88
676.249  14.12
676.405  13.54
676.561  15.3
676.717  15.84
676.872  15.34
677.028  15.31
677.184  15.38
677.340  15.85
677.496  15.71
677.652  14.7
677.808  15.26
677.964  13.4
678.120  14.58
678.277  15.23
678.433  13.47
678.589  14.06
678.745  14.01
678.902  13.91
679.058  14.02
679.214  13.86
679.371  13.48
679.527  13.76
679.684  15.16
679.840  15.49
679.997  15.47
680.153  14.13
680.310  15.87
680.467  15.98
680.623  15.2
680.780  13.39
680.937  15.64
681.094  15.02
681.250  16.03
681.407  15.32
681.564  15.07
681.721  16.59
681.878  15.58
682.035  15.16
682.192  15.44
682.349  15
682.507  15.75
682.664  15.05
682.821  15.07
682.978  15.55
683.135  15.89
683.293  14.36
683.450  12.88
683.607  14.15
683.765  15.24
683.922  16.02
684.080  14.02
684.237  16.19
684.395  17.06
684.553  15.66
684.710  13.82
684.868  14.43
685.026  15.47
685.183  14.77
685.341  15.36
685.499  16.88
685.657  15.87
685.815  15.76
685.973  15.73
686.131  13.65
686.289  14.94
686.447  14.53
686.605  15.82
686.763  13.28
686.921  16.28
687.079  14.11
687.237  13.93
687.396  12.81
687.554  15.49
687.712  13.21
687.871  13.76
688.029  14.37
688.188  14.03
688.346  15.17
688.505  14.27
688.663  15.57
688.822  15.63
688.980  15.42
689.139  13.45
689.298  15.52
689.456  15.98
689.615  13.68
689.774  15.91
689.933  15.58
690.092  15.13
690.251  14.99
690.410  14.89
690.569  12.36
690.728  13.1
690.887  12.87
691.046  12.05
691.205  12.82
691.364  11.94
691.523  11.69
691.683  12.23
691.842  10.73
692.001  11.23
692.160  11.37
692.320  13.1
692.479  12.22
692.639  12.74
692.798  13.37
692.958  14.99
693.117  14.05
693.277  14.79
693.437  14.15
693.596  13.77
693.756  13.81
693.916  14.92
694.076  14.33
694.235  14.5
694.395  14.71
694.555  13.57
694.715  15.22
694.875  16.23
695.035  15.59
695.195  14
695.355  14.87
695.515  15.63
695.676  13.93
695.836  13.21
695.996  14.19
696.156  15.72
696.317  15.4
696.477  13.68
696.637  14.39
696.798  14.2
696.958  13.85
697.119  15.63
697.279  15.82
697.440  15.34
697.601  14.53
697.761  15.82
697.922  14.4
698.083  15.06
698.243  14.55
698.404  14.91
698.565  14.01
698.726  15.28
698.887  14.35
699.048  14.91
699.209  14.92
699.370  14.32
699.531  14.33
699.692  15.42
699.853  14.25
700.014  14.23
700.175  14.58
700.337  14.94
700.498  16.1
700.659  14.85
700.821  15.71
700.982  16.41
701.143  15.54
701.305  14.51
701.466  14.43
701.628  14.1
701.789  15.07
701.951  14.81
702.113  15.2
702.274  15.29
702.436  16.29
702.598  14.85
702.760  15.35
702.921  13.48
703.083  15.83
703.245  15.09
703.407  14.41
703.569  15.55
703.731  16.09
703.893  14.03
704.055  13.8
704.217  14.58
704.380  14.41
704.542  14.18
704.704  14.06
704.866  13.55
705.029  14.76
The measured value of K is 0.044 mag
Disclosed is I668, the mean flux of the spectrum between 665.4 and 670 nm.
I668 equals 14.6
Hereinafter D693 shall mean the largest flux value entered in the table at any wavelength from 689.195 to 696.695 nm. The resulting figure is 16.23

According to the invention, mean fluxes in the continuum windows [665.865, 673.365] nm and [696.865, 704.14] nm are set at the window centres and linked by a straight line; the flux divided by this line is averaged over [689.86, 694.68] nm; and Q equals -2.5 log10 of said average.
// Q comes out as 0.11 mag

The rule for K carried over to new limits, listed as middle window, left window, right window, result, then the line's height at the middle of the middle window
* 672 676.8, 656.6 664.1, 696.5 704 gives -0.03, 14.5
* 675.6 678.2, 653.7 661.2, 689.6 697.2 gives -0.06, 14.1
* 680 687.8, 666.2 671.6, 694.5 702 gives -0.03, 14.6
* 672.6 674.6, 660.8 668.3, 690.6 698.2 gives -0.06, 14.3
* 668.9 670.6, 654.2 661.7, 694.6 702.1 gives 0.03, 14.4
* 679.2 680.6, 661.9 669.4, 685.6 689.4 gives -0.02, 14.6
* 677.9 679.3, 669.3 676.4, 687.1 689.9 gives 0.04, 14.6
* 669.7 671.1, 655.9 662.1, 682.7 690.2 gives 0.05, 14.6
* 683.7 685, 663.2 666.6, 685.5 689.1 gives -0.04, 14.7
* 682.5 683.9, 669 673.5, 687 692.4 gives -0.06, 14.1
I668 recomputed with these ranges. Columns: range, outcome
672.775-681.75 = 14.9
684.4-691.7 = 14.5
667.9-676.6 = 14.7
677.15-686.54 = 15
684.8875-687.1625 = 15.2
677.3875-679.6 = 14.3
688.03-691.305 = 14.4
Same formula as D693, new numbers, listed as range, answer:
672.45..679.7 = 15.85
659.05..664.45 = 15.61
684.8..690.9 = 16.88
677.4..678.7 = 15.71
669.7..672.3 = 15.74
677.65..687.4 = 17.06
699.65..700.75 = 16.1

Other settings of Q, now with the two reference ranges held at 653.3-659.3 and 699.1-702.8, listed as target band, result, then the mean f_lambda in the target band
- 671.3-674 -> -0.04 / 15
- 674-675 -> -0.04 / 15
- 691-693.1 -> 0.20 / 12.4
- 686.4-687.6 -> 0.02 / 14.5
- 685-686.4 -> -0.05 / 15.4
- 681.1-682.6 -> -0.06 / 15.5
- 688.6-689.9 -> -0.03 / 15.2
